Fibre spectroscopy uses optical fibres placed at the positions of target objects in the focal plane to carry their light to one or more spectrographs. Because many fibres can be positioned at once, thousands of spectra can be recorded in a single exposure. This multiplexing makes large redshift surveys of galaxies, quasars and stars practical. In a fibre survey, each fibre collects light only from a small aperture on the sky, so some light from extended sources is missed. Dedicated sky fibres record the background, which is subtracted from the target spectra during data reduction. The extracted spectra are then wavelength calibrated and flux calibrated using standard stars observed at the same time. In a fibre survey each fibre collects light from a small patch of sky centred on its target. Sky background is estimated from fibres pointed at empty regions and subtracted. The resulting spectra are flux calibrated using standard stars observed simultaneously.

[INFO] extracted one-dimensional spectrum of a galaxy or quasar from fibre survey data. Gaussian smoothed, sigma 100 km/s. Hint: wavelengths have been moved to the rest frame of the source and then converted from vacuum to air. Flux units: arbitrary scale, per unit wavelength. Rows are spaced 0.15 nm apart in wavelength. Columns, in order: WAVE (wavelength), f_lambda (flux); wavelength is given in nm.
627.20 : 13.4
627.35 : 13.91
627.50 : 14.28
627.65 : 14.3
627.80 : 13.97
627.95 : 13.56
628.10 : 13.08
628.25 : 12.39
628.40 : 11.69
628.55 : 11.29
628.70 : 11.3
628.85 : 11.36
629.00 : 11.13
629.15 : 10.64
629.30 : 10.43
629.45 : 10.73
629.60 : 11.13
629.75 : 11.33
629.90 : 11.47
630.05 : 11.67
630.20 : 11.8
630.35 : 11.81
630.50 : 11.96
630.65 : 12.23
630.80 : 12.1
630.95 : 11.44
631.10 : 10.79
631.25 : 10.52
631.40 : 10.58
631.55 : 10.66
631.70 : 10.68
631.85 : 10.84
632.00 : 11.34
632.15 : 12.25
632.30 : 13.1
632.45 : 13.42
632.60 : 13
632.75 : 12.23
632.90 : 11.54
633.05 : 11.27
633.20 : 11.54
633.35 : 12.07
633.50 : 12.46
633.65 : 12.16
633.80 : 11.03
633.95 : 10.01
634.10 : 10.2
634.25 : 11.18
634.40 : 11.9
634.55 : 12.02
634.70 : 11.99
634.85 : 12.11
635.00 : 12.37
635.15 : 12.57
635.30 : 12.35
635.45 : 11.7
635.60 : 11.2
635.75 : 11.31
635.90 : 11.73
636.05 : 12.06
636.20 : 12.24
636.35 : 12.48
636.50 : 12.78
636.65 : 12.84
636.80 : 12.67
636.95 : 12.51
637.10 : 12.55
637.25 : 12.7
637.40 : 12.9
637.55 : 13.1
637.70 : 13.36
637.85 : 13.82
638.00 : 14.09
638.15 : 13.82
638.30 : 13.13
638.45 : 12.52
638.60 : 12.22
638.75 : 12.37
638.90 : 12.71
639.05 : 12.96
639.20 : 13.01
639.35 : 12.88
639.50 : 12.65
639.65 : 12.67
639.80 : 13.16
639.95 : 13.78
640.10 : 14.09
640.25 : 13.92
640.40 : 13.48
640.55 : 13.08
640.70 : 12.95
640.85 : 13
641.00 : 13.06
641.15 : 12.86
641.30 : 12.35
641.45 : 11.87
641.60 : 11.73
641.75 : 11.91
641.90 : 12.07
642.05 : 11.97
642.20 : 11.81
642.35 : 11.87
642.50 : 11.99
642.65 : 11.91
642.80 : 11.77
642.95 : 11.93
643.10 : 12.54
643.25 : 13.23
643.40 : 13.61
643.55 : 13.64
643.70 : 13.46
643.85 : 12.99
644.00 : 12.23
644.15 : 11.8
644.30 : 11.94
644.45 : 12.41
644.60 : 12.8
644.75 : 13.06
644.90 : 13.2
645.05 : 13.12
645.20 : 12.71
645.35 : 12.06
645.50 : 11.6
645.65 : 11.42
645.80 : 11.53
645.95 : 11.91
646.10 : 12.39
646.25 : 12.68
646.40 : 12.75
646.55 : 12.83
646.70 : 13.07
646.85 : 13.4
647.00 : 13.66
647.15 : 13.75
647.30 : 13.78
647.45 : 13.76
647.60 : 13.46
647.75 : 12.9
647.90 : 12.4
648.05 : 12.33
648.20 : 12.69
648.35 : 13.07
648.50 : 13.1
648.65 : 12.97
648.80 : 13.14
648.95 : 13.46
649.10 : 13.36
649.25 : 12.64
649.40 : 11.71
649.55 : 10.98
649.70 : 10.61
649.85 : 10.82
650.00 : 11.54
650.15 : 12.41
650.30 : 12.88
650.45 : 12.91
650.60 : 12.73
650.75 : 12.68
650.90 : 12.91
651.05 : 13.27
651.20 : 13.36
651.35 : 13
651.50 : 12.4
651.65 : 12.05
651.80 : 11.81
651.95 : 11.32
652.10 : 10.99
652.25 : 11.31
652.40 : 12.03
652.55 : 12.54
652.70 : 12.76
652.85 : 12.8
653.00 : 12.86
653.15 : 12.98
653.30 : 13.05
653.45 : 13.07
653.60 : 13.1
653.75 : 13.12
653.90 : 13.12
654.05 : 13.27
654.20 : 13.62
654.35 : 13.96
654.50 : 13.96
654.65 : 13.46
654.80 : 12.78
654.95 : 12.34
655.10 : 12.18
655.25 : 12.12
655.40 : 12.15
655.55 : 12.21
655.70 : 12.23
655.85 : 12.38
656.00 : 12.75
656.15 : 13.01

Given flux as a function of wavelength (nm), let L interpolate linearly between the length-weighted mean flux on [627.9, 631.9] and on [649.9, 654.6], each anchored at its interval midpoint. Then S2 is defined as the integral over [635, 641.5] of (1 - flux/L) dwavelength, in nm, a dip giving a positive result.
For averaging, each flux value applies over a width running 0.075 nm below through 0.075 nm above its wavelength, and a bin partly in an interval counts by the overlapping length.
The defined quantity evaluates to -0.48 nm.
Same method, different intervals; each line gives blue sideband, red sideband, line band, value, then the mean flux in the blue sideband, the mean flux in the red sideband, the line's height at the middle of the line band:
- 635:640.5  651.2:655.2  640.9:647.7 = 0.09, 12.8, 12.7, 12.7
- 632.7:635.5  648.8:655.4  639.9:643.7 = -0.18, 11.7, 12.6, 12.1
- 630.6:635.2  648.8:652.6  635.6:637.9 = -0.15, 11.7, 12.2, 11.8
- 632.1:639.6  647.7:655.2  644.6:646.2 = 0.02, 12.3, 12.6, 12.5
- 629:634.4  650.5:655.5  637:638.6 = -0.18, 11.5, 12.7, 11.8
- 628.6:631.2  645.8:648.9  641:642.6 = 0.05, 11.4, 13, 12.5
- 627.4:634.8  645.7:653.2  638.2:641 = -0.21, 11.8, 12.6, 12.1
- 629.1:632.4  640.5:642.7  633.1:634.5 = 0.03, 11.4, 12.3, 11.6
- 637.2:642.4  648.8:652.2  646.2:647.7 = -0.10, 12.9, 12.3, 12.5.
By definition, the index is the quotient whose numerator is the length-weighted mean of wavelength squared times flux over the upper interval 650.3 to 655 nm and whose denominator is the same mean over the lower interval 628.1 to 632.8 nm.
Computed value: 1.18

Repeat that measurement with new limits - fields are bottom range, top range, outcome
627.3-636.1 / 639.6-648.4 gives 1.12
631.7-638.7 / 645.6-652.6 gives 1.07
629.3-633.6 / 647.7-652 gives 1.14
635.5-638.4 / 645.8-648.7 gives 1.05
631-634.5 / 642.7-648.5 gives 1.15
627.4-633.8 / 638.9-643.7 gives 1.11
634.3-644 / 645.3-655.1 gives 1.04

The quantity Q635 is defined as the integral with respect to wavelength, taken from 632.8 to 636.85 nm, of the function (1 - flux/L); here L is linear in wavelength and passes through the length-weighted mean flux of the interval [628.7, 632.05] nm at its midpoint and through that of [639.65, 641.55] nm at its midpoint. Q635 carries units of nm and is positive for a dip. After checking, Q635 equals 0.065 nm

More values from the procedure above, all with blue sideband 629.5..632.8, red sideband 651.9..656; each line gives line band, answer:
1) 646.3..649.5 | -0.17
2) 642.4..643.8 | -0.06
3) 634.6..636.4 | -0.03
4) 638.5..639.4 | -0.05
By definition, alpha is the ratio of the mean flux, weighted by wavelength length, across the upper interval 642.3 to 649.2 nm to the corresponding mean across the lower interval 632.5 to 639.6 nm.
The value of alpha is 1.0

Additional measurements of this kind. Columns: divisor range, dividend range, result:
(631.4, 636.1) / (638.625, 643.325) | 1.08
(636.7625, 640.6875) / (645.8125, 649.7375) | 0.98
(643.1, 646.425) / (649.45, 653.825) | 0.98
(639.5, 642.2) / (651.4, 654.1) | 0.98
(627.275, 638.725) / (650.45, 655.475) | 1.05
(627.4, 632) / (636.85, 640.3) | 1.12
